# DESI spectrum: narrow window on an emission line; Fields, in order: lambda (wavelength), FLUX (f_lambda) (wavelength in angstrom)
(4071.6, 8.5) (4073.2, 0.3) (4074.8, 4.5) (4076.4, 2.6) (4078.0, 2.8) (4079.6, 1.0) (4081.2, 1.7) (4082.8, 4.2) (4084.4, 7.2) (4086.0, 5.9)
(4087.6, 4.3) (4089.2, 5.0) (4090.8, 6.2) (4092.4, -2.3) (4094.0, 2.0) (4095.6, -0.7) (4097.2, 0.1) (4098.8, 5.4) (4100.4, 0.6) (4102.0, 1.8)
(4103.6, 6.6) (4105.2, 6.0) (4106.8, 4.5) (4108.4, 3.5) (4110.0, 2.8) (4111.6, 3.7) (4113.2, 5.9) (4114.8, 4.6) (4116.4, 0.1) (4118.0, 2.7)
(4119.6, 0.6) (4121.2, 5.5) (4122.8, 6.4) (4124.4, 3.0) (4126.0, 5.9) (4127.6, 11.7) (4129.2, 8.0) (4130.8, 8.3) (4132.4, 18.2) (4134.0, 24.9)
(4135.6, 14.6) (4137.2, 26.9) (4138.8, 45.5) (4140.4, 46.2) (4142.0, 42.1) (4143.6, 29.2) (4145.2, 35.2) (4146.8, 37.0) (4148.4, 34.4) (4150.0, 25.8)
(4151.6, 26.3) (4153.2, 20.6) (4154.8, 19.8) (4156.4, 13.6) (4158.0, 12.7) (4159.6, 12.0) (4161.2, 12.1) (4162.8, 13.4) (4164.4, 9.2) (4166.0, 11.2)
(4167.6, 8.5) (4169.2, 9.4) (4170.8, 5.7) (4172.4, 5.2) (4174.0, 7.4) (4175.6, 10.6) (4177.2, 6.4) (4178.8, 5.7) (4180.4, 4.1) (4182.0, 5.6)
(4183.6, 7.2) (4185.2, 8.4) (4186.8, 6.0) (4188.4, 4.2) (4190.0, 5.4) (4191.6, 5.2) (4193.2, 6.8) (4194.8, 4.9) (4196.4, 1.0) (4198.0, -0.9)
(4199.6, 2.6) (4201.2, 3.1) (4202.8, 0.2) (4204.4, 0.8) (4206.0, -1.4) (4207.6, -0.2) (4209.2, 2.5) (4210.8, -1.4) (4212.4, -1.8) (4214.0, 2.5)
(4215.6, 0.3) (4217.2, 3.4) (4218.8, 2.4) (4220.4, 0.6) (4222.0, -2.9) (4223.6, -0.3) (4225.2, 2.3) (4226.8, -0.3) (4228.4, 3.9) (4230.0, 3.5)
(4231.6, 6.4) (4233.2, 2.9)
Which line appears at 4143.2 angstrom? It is Lyman alpha 1216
